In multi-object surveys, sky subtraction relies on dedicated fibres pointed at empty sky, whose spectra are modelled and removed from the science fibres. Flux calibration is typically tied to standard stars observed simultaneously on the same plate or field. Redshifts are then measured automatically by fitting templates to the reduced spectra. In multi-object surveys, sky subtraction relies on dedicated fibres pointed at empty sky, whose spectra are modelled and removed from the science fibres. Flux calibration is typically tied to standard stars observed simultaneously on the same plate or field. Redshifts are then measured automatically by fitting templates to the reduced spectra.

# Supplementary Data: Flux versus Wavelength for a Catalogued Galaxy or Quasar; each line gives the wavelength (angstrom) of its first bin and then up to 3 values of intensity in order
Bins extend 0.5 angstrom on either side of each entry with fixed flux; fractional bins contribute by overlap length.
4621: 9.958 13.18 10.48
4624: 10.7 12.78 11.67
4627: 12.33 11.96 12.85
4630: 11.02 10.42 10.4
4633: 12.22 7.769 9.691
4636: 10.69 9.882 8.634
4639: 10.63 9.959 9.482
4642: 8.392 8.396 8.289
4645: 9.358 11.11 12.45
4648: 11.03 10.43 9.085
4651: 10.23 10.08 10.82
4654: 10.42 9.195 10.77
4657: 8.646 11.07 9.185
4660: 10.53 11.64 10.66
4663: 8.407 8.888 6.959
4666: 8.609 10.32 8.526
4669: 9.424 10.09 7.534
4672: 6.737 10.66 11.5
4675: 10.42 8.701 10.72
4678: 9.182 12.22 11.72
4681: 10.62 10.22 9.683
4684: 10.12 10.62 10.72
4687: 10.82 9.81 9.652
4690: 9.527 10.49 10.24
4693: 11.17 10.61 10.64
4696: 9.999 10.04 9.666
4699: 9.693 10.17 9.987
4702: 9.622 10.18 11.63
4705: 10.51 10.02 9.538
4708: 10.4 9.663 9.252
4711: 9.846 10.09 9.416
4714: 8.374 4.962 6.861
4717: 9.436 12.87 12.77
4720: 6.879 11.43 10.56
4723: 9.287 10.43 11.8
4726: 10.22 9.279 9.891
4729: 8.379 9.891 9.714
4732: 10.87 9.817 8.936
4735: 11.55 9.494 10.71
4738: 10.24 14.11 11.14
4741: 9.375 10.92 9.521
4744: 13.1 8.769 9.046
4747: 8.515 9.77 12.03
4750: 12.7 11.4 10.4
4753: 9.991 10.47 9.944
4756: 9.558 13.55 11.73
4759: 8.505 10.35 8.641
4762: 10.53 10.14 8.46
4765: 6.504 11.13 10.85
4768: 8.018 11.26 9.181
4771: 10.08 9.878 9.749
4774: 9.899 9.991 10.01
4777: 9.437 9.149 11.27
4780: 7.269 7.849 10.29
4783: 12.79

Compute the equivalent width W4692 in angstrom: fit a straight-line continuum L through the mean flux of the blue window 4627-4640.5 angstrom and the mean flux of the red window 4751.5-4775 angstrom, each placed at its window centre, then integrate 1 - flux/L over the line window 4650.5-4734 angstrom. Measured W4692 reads 3.0 angstrom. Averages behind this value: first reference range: 10.5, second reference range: 9.95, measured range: 9.9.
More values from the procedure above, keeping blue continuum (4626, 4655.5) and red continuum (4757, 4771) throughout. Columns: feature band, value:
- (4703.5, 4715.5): 0.64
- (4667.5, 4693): 0.24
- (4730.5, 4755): -1.58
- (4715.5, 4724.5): -0.08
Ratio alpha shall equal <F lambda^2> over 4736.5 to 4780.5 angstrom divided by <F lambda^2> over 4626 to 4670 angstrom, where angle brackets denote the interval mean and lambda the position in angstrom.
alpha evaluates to 1.06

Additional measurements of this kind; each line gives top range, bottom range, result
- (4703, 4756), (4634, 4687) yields 1.06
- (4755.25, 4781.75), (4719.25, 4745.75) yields 0.96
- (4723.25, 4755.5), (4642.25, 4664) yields 1.07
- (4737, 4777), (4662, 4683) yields 1.10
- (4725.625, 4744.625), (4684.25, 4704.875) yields 1.03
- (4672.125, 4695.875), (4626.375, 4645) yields 1.04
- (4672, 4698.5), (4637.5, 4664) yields 1.05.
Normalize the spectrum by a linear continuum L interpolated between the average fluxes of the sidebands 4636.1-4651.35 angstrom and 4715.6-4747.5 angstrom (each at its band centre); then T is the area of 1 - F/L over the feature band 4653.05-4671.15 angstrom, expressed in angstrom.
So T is 0.6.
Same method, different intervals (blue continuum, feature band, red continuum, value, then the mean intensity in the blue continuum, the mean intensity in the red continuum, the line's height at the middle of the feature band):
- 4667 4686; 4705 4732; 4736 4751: 1.9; 9.96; 10.7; 10.4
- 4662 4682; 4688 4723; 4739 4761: 0.4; 9.58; 10.6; 10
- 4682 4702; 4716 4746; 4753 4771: -0.8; 10.2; 9.94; 10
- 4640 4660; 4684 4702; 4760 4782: -0.8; 9.93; 9.53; 9.79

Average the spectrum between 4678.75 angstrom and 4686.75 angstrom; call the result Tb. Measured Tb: 10.7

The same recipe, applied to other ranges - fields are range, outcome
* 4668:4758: 10.1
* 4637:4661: 9.96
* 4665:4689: 9.89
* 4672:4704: 10.3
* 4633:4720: 9.87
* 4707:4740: 9.93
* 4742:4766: 10.2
